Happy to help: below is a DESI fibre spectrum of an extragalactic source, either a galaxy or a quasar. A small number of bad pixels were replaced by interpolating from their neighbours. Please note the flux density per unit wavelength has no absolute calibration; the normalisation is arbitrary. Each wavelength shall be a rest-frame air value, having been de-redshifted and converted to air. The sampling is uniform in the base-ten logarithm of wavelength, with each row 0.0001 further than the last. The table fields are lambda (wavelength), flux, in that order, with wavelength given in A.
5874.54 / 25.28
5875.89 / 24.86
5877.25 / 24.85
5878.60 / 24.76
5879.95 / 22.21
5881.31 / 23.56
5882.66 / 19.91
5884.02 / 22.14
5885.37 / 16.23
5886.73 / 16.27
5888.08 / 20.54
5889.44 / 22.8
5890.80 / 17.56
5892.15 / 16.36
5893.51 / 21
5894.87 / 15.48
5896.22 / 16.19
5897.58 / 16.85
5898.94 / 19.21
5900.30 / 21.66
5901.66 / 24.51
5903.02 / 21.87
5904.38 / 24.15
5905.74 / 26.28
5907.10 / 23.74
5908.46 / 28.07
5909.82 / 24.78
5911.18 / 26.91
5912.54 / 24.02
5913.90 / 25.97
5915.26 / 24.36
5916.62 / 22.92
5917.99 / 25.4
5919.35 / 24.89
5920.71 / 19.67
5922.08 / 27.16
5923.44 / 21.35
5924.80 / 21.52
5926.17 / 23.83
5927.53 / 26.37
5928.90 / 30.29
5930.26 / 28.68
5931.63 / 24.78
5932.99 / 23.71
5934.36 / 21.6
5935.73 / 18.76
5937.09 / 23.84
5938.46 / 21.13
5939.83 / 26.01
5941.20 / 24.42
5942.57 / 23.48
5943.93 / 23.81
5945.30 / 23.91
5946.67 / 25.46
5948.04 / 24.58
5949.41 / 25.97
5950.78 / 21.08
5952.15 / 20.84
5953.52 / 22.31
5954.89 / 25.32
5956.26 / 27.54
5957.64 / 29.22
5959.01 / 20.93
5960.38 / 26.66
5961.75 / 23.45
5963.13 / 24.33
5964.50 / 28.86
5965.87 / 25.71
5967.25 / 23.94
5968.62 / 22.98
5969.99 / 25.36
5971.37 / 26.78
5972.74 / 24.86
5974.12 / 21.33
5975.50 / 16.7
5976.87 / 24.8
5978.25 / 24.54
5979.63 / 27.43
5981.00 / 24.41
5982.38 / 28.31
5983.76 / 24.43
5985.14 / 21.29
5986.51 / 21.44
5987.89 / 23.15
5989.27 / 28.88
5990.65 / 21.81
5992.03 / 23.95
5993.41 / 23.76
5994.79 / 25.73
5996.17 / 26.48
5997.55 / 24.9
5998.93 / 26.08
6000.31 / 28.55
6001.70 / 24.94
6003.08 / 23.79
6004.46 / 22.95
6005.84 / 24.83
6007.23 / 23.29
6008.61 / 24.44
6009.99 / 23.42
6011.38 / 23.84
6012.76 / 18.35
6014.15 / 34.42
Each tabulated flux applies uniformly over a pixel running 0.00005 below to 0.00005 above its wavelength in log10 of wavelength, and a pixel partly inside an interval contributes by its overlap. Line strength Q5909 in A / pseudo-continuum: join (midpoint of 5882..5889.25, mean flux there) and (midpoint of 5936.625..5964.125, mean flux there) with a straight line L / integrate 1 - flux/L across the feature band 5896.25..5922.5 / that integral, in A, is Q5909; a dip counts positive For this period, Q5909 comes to -3.1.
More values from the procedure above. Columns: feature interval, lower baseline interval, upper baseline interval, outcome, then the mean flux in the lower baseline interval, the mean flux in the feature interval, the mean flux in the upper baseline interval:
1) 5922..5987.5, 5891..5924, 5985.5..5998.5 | -1.8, 22.6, 24.3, 24.4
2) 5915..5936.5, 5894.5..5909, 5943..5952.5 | -1.2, 21.7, 24.1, 23.8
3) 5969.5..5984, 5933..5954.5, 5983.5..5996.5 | -0.4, 23.2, 24.4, 24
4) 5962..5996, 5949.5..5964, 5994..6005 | 0.7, 24.3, 24.4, 25.4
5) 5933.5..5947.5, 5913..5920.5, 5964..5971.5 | 0.9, 24.4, 23.3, 25.4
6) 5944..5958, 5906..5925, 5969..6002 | 0.0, 24.5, 24.5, 24.6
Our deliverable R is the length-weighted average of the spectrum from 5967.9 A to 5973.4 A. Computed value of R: 25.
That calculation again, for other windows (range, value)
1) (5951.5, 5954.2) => 21.6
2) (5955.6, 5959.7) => 25.9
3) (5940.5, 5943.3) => 24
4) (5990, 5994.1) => 23.2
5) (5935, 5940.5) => 22.4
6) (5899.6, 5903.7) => 22.6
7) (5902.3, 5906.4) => 24.1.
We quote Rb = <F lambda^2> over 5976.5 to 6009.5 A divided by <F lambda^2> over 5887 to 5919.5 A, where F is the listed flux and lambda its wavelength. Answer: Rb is 1.1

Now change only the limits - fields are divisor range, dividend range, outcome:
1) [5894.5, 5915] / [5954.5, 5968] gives 1.14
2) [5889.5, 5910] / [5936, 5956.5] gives 1.14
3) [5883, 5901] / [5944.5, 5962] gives 1.34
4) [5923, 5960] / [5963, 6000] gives 1.03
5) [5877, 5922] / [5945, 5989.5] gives 1.13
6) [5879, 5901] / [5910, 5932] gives 1.30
